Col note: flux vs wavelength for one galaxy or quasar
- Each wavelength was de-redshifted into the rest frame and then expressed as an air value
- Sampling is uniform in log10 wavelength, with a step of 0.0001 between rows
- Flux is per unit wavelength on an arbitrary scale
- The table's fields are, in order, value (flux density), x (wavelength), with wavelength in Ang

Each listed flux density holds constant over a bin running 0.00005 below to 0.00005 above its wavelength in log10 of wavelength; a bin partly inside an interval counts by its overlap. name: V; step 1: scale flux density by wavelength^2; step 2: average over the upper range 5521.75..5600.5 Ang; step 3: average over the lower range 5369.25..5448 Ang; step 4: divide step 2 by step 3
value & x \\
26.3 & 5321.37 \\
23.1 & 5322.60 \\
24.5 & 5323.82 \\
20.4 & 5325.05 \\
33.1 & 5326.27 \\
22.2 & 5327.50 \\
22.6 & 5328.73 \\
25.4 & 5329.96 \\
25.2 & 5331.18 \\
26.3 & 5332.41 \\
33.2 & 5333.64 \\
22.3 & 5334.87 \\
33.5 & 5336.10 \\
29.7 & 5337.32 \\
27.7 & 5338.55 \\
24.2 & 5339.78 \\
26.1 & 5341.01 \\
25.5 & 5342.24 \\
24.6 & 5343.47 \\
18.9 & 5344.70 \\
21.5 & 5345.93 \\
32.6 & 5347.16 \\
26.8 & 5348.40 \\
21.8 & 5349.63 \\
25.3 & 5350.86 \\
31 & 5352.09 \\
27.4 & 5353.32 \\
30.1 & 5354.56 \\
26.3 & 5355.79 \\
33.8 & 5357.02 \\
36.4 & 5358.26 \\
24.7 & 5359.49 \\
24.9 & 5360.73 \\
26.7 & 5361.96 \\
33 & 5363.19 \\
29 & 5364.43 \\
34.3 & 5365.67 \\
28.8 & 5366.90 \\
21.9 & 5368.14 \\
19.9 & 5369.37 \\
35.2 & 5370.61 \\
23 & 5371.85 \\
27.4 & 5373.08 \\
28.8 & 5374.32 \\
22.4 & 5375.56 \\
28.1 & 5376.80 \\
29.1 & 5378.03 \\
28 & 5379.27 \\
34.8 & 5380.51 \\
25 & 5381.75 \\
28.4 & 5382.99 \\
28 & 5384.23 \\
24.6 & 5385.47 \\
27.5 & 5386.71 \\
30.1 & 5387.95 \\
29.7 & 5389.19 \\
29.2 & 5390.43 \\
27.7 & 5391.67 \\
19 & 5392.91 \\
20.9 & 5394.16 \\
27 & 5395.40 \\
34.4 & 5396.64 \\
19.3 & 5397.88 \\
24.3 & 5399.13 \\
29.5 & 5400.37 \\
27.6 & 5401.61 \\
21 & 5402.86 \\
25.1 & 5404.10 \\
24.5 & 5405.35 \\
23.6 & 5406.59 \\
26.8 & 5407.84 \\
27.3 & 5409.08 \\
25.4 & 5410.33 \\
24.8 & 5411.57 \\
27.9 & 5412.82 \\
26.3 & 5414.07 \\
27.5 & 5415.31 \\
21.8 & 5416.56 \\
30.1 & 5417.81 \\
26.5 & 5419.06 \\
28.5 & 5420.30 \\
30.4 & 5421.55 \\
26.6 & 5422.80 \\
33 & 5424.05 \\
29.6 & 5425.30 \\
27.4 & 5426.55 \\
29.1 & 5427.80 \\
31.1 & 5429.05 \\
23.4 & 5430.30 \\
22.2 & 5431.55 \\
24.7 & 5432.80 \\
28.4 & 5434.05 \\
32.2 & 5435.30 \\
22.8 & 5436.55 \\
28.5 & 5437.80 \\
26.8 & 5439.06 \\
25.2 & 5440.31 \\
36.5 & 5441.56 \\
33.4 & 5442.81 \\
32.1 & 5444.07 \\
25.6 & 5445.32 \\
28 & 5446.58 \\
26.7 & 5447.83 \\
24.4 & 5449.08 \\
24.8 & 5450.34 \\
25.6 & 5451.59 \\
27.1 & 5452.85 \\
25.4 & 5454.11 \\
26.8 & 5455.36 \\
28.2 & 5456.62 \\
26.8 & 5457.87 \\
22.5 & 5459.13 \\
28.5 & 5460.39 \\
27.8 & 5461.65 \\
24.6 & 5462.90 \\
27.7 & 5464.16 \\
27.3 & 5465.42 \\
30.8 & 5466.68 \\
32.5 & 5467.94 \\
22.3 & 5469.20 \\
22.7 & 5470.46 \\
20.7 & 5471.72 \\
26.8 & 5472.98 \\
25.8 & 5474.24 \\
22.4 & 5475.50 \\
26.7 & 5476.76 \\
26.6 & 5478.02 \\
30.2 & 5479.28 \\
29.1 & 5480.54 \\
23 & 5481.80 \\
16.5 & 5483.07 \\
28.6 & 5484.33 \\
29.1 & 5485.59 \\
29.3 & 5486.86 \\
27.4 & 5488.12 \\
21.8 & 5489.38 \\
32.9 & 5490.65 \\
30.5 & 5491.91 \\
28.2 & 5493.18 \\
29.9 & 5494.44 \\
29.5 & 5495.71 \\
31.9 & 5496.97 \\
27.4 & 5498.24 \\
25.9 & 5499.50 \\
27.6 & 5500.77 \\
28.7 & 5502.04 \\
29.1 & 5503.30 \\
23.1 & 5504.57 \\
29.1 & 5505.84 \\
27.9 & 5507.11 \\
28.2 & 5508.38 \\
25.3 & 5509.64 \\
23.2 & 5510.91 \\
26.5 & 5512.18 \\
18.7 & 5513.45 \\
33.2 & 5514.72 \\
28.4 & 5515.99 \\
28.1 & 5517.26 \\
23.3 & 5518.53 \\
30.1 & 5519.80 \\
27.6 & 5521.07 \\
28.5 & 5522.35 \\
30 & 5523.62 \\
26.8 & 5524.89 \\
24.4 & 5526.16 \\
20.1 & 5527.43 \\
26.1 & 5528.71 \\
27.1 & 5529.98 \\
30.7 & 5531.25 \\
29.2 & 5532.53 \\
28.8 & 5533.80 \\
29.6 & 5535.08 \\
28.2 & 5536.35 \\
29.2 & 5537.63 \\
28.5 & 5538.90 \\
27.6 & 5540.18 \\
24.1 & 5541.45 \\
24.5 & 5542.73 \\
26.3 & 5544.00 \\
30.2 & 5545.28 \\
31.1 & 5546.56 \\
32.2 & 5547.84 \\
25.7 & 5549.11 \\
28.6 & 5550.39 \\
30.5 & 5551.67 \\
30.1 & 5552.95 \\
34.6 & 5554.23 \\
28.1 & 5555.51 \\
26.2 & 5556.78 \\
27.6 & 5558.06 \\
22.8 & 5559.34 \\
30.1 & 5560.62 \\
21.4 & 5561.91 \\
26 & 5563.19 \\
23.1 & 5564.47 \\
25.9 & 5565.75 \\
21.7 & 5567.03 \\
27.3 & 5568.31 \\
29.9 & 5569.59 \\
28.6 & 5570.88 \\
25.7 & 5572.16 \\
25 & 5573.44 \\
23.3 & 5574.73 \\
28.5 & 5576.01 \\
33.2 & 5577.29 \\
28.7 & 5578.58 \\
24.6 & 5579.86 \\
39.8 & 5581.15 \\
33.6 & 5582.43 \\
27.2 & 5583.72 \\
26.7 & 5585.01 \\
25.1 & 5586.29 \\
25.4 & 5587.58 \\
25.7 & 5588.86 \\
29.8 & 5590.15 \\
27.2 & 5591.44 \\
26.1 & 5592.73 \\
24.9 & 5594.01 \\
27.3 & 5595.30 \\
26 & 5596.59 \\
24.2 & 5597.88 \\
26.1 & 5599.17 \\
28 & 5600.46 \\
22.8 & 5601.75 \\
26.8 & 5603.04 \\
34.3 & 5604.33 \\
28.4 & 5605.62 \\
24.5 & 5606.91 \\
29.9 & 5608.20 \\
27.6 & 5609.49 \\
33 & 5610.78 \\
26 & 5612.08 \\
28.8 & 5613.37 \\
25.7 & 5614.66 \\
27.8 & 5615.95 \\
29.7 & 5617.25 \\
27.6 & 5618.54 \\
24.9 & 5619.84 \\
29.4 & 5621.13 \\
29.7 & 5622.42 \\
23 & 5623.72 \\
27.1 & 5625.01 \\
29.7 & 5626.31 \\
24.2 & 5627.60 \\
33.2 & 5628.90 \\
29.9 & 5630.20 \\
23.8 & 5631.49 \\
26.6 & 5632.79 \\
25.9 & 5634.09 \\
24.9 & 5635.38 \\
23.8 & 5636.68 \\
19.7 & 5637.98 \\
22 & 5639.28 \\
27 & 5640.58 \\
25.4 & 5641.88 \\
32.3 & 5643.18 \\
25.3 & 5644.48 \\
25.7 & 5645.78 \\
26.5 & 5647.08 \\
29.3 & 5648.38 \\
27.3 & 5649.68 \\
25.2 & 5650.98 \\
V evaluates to 1.1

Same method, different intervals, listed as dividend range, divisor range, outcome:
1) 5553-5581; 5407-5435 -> 1.05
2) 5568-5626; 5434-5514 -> 1.07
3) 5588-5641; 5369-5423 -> 1.09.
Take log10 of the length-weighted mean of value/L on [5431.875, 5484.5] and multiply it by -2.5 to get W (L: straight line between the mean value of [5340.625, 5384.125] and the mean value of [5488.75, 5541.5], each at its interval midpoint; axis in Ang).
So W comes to 0.033 mag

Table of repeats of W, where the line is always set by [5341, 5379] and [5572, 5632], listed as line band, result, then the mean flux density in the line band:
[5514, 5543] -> 0.00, 27.6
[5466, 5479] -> 0.07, 25.9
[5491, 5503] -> -0.06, 29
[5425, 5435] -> 0.01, 27.1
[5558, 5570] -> 0.09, 25.4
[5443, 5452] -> 0.01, 27.1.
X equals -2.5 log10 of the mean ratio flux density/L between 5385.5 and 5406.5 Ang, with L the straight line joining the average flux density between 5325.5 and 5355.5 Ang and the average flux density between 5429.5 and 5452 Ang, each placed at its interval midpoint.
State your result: 0.04 mag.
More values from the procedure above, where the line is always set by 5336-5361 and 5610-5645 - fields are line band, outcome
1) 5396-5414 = 0.053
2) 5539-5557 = -0.064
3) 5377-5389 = -0.050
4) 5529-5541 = -0.064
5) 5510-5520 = 0.032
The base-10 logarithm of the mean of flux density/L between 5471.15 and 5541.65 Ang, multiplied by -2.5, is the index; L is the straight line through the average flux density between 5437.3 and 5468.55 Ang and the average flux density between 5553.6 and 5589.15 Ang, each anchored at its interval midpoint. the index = 0.02 mag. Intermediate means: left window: 27.7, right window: 27.4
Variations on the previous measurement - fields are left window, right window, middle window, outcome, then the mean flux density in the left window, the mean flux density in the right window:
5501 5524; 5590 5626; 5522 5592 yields -0.016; 27.1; 27.4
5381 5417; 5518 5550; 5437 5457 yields -0.046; 26.1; 27.6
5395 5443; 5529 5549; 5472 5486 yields 0.083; 27.1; 28.4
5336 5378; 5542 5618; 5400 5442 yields 0.014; 27.3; 27.6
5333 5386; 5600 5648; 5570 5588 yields -0.045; 27.6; 27.1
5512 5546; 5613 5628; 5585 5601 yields 0.040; 27.3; 27.3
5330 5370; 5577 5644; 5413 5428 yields -0.029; 27.3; 27.4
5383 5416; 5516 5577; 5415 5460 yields -0.042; 26.1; 27.3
